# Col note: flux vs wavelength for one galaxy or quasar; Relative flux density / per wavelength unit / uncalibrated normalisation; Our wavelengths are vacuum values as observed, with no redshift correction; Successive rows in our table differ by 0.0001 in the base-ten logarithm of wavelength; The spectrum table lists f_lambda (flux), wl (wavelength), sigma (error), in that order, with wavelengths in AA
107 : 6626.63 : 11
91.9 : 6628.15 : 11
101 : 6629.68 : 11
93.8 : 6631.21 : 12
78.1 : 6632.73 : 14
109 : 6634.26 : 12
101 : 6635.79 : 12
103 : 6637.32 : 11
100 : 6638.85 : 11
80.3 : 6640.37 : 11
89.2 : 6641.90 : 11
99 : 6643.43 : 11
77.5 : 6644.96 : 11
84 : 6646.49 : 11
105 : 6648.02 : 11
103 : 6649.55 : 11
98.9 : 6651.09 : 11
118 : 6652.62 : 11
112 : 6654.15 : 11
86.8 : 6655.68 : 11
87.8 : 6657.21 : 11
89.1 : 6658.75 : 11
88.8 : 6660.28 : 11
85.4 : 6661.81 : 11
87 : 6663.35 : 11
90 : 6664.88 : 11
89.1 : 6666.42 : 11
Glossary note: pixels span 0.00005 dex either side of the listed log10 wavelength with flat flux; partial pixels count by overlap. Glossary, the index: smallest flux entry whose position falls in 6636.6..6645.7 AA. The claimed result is 77.5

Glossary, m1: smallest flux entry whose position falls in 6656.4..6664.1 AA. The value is 85.4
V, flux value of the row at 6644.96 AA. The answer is 77.5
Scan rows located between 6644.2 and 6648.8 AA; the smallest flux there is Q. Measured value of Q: 77.5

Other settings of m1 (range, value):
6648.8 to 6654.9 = 98.9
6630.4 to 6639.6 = 78.1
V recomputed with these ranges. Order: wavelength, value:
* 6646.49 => 84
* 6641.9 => 89.2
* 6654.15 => 112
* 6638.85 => 100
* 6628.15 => 91.9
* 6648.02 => 105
